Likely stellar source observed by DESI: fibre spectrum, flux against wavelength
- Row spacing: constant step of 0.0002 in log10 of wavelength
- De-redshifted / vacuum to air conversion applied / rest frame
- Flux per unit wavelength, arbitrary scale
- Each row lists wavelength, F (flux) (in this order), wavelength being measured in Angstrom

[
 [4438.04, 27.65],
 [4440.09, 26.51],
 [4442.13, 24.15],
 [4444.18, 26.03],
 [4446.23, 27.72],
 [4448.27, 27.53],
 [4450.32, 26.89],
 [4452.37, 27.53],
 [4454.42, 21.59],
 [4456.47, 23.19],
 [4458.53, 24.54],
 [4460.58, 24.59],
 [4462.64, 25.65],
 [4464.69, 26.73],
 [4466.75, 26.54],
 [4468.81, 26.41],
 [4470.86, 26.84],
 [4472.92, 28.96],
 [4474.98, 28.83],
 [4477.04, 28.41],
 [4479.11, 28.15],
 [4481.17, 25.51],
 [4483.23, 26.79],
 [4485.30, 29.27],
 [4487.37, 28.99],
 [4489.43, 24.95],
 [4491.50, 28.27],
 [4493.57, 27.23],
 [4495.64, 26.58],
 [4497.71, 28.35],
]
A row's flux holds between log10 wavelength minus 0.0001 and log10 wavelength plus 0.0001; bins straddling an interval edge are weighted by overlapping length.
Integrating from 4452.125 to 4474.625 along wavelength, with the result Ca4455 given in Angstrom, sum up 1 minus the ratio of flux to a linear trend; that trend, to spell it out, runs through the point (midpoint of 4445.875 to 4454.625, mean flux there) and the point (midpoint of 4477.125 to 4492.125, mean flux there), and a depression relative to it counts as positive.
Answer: 1.0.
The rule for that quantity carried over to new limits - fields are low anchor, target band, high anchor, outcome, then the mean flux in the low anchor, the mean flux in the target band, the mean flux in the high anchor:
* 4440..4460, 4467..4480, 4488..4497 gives -0.77 Angstrom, 25.5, 27.8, 26.9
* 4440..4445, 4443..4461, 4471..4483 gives 0.34 Angstrom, 25.4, 25.5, 27.8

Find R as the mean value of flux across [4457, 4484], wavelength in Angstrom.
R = 26.7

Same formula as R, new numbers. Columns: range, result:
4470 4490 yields 27.7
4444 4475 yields 26.1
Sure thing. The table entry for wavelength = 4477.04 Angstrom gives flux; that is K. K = 28.41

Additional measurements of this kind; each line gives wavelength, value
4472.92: 28.96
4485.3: 29.27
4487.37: 28.99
